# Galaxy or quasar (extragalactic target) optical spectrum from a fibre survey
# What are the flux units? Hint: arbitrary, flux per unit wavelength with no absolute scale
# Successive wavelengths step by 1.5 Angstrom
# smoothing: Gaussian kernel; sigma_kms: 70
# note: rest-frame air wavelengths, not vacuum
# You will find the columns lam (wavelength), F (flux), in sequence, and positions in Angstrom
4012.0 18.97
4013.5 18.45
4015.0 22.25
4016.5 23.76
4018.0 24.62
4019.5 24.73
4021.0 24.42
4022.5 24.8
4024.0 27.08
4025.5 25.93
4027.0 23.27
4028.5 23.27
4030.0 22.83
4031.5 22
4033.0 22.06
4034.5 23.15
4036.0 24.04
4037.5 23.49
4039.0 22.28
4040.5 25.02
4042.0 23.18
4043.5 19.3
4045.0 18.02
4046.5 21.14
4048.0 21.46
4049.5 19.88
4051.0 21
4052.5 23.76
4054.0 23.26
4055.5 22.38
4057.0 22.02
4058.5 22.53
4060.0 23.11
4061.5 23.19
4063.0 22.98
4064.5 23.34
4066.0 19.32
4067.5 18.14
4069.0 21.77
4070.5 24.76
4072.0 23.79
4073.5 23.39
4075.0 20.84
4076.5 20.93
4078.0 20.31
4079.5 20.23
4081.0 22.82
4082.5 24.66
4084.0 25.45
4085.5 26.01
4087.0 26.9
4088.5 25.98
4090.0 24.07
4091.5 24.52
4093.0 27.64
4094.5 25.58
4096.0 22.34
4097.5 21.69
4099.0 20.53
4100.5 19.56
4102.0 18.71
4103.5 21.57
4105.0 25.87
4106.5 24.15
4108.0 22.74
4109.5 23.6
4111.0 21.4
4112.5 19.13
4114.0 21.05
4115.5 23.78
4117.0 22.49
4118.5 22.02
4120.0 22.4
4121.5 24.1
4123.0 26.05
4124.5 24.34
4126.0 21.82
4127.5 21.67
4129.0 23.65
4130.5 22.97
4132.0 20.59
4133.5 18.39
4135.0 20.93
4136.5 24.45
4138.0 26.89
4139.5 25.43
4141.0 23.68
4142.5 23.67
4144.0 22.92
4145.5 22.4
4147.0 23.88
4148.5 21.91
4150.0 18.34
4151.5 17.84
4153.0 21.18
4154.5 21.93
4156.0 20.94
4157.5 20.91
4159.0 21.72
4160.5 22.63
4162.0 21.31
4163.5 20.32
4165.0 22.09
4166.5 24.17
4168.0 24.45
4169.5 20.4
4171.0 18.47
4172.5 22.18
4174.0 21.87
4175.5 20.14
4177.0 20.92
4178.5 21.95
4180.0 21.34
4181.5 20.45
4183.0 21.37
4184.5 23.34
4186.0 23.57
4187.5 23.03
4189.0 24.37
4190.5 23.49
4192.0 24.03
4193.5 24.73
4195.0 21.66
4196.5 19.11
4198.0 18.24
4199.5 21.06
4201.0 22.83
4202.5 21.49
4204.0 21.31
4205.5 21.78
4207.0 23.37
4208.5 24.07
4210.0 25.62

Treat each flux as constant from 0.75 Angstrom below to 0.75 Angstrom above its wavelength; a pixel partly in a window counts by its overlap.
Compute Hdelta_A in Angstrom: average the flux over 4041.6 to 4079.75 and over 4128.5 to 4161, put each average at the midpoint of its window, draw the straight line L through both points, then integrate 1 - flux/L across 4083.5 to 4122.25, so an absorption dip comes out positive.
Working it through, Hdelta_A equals -2.3 Angstrom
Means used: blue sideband 21.7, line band 23.2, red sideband 22.1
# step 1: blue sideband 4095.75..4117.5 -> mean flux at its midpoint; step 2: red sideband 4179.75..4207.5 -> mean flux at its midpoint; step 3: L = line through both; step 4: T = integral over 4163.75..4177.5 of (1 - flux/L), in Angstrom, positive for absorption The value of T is 0.3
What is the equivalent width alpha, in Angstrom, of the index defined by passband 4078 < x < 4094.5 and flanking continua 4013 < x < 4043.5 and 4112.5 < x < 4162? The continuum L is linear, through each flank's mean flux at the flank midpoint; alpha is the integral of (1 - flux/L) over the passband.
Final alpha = -1.3 Angstrom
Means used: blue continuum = 23.5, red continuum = 22.3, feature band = 24.7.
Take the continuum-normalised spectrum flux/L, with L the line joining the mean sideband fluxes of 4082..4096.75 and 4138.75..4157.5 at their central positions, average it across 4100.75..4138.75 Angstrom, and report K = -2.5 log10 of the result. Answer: 0.05 mag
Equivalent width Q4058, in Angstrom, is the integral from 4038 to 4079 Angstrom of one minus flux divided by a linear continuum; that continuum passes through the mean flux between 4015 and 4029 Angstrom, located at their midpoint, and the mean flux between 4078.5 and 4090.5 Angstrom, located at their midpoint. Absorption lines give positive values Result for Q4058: 4.3 Angstrom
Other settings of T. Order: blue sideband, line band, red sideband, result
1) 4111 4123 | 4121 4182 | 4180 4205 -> 0.42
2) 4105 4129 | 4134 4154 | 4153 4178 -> -0.36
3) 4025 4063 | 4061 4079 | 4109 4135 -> 0.43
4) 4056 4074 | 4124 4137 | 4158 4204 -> 0.05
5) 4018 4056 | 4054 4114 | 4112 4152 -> -0.09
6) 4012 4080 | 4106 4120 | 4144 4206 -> -0.11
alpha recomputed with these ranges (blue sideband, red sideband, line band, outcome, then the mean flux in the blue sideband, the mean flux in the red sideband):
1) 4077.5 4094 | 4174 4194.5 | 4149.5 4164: 1.4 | 24.5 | 22.5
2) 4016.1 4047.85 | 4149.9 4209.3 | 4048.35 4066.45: 0.6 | 23.2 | 21.8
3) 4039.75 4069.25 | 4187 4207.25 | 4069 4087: -1.1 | 21.7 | 22.1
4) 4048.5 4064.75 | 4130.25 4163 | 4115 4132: -0.7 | 22.5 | 22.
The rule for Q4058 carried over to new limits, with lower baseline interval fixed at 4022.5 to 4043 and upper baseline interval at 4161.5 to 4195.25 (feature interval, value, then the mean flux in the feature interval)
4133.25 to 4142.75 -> -0.4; 23.6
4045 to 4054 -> 0.8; 21.3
